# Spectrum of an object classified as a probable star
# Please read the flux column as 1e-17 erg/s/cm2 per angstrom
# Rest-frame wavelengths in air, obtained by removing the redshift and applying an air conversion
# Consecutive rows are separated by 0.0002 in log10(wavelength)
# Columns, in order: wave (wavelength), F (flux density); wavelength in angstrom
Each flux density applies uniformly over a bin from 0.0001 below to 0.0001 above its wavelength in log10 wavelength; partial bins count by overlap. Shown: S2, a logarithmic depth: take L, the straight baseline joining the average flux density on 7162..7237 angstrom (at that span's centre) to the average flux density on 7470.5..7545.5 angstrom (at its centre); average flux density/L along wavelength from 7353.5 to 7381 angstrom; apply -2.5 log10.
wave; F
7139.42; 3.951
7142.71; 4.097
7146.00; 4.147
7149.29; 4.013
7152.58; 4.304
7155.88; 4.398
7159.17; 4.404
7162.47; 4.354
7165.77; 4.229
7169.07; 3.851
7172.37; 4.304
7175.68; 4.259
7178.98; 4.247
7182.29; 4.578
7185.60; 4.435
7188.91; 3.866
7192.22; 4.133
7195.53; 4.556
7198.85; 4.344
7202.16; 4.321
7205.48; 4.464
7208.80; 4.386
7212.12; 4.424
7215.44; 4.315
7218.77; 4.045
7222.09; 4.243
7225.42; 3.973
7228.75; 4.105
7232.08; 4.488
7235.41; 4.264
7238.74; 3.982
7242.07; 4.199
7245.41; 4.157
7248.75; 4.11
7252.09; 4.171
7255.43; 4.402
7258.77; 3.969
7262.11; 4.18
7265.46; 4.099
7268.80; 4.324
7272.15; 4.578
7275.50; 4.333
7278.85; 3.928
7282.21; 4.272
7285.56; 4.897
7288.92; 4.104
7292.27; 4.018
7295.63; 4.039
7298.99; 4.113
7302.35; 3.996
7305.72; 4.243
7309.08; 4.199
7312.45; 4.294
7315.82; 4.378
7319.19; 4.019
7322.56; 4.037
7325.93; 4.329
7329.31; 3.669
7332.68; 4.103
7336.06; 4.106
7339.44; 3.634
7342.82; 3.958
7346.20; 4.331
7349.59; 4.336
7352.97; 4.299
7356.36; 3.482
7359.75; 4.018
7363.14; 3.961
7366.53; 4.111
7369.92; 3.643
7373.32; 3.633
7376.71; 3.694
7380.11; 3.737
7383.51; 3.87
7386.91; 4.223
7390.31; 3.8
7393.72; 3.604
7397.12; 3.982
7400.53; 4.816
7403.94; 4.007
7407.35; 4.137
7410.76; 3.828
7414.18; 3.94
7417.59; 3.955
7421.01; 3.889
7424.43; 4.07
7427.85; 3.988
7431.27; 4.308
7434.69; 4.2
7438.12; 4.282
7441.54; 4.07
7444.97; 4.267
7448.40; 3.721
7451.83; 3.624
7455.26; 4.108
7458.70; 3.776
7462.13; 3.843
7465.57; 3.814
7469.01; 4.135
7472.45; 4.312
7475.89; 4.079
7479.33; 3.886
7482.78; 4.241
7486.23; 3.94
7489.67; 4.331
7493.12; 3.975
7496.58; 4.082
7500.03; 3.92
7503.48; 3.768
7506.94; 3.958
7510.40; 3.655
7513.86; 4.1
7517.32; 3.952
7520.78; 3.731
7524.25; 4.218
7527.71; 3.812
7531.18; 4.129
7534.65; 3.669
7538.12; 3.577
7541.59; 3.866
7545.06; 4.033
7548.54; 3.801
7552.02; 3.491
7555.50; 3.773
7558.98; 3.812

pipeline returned 0.08 mag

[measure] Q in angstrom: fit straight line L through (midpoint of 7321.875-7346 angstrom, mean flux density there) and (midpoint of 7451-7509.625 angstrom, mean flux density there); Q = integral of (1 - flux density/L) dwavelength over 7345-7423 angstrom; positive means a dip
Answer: 0.5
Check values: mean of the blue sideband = 4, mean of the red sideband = 3.99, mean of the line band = 3.97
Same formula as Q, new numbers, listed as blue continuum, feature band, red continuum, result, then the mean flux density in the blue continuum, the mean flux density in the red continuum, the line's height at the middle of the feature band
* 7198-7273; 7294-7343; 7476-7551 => 0.8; 4.24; 3.93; 4.15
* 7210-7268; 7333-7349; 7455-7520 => 0.3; 4.19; 3.99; 4.11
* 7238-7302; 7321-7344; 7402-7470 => 0.8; 4.2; 4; 4.13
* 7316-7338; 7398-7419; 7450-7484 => -0.5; 4.06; 3.98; 4.01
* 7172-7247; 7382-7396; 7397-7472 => 0.7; 4.26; 4.04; 4.09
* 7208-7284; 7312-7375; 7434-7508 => 1.8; 4.21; 4.01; 4.13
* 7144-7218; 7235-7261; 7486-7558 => 0.3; 4.28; 3.89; 4.21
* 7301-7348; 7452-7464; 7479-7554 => 0.3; 4.09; 3.91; 3.97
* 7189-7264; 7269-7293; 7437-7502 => -0.8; 4.23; 4.02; 4.18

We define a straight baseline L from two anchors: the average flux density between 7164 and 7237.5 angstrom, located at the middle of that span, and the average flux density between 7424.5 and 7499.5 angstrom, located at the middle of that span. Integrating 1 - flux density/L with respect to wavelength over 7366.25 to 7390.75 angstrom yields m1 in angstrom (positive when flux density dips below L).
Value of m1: 1.7 angstrom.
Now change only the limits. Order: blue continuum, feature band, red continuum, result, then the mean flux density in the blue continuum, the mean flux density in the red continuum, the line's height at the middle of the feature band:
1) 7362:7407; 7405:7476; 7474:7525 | -1.0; 3.94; 3.99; 3.96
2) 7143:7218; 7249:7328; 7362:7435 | -1.6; 4.28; 3.97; 4.13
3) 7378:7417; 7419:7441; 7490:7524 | -0.8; 3.99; 3.93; 3.97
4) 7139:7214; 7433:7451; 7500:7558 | -0.6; 4.27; 3.85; 3.95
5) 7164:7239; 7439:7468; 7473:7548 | 0.6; 4.26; 3.95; 4.01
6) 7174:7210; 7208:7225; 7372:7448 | 0.1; 4.32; 4.01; 4.29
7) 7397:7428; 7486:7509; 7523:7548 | -0.3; 4.07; 3.89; 3.95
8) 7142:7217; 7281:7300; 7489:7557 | -0.4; 4.28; 3.88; 4.15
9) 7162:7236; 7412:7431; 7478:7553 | 0.1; 4.27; 3.92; 4.02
